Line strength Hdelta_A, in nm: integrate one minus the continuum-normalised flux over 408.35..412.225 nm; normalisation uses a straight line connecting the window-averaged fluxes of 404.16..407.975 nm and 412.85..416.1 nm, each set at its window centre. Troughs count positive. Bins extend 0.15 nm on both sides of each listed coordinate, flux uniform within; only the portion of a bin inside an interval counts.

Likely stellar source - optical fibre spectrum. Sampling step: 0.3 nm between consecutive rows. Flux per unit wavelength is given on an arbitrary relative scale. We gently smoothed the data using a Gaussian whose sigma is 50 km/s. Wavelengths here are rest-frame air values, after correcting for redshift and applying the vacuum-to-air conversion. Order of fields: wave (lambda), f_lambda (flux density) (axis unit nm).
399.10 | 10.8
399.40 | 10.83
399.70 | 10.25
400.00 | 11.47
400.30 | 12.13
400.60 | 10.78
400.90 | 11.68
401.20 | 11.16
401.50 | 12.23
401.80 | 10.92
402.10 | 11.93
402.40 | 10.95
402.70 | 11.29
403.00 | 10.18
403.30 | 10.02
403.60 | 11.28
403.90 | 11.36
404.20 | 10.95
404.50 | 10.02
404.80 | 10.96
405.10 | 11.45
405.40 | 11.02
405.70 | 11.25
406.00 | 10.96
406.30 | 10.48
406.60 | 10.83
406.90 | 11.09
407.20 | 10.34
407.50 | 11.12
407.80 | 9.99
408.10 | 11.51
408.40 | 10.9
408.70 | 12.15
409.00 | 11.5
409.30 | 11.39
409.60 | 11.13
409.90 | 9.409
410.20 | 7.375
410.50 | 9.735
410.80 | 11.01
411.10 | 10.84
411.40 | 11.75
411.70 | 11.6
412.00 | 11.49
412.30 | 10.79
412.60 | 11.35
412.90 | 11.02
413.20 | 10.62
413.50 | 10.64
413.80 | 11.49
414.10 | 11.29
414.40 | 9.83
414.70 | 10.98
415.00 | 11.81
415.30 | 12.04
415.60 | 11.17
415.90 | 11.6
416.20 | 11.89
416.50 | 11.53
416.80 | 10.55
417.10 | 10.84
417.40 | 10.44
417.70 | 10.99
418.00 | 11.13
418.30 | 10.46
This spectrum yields 0.07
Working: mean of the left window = 10.8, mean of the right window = 11.2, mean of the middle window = 10.8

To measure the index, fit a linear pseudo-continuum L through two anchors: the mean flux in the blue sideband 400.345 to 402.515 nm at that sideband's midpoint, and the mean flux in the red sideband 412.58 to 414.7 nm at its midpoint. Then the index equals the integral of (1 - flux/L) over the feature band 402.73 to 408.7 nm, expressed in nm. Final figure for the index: 0.19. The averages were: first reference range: 11.4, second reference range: 10.9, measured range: 10.9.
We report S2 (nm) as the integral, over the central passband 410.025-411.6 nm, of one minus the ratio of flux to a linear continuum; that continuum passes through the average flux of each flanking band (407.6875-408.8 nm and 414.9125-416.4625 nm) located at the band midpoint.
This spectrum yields 0.16 nm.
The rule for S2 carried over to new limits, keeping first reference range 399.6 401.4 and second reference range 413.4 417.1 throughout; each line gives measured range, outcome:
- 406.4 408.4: 0.081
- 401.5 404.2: 0.055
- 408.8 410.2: 0.090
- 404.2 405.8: 0.049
